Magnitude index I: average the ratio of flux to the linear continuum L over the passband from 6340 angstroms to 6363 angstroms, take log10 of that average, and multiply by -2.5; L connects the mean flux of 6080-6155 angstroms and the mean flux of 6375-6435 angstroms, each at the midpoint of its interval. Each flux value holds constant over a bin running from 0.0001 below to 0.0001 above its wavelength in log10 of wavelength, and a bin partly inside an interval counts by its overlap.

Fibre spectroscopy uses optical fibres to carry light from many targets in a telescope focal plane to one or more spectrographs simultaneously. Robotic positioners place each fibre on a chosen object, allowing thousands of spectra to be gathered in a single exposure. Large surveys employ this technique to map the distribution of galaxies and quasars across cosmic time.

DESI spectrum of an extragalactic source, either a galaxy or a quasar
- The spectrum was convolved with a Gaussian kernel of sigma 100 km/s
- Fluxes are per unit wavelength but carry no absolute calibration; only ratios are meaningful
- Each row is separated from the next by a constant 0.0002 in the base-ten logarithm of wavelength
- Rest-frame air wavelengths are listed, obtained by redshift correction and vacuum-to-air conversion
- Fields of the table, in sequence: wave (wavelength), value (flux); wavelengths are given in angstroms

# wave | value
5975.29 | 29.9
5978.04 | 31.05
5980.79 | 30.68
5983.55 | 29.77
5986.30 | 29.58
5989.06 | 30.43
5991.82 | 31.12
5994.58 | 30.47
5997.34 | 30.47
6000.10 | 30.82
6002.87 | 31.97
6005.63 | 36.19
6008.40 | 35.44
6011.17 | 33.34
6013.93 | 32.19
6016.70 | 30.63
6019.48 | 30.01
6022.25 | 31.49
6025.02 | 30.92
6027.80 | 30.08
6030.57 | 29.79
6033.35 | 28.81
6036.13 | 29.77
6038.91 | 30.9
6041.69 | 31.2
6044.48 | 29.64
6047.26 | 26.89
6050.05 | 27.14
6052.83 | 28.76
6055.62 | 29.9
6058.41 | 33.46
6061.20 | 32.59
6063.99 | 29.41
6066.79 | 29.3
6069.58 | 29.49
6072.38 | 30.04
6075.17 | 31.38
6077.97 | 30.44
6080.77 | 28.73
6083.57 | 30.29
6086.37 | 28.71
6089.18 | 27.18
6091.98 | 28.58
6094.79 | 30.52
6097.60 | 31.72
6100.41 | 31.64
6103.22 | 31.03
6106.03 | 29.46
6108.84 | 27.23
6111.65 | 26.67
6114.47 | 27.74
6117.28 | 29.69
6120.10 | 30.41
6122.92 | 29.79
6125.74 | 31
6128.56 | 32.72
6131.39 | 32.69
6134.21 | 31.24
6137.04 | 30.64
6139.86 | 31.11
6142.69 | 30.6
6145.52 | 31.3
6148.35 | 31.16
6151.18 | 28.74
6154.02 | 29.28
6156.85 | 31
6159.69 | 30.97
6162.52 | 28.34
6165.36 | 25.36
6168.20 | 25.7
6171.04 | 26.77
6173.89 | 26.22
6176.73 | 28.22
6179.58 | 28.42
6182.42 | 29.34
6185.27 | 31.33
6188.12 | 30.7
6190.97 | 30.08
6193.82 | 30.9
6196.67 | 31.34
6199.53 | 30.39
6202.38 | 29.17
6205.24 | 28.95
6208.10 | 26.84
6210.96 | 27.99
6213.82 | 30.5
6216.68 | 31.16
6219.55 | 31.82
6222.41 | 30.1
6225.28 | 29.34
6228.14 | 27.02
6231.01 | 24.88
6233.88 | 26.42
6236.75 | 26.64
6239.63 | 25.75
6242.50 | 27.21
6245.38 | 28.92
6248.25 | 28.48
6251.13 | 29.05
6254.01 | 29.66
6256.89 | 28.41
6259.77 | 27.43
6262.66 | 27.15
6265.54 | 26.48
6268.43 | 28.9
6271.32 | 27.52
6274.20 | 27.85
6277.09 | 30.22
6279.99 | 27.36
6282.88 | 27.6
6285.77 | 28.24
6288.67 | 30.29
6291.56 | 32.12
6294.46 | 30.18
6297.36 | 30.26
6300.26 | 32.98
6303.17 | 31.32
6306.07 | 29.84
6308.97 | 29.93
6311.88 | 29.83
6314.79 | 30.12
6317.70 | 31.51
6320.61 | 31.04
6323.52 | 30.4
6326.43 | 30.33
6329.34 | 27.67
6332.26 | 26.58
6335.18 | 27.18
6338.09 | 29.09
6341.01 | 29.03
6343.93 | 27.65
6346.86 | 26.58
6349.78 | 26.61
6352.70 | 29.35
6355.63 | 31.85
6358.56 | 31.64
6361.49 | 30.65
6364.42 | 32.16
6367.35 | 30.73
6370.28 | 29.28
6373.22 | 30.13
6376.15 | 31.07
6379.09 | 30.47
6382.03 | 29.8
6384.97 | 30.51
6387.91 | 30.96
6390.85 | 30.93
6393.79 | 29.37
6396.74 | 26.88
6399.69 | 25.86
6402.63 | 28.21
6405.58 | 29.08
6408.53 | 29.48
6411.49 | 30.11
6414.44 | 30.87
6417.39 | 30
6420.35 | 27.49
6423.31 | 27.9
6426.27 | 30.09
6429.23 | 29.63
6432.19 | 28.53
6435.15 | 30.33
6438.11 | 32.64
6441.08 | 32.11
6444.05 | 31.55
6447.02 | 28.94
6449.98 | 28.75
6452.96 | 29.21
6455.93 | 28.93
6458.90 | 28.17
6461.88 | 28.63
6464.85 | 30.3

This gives 0.01 mag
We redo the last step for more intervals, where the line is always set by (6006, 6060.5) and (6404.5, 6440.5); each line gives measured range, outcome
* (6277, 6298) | 0.02 mag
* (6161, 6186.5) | 0.10 mag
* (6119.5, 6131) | -0.02 mag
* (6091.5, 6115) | 0.04 mag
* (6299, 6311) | -0.03 mag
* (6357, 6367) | -0.05 mag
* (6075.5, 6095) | 0.05 mag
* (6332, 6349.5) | 0.08 mag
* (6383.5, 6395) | -0.02 mag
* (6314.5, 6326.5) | -0.03 mag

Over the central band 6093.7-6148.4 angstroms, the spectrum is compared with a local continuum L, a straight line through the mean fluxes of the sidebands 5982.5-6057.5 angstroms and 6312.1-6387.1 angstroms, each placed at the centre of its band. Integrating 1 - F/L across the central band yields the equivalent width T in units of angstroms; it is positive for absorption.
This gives -0.1 angstroms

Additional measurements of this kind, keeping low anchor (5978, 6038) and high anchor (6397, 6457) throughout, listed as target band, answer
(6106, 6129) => 1.07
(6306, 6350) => 1.24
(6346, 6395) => -0.84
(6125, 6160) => -0.41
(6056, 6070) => 0.02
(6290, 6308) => -0.67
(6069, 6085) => 0.40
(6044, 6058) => 1.01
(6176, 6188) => 0.35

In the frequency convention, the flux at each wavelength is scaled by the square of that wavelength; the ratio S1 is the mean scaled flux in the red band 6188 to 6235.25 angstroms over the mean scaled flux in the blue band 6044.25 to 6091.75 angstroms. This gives 1.0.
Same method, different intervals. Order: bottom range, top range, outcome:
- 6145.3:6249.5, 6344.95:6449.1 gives 1.10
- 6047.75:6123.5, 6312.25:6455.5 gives 1.10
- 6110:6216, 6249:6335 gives 1.03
